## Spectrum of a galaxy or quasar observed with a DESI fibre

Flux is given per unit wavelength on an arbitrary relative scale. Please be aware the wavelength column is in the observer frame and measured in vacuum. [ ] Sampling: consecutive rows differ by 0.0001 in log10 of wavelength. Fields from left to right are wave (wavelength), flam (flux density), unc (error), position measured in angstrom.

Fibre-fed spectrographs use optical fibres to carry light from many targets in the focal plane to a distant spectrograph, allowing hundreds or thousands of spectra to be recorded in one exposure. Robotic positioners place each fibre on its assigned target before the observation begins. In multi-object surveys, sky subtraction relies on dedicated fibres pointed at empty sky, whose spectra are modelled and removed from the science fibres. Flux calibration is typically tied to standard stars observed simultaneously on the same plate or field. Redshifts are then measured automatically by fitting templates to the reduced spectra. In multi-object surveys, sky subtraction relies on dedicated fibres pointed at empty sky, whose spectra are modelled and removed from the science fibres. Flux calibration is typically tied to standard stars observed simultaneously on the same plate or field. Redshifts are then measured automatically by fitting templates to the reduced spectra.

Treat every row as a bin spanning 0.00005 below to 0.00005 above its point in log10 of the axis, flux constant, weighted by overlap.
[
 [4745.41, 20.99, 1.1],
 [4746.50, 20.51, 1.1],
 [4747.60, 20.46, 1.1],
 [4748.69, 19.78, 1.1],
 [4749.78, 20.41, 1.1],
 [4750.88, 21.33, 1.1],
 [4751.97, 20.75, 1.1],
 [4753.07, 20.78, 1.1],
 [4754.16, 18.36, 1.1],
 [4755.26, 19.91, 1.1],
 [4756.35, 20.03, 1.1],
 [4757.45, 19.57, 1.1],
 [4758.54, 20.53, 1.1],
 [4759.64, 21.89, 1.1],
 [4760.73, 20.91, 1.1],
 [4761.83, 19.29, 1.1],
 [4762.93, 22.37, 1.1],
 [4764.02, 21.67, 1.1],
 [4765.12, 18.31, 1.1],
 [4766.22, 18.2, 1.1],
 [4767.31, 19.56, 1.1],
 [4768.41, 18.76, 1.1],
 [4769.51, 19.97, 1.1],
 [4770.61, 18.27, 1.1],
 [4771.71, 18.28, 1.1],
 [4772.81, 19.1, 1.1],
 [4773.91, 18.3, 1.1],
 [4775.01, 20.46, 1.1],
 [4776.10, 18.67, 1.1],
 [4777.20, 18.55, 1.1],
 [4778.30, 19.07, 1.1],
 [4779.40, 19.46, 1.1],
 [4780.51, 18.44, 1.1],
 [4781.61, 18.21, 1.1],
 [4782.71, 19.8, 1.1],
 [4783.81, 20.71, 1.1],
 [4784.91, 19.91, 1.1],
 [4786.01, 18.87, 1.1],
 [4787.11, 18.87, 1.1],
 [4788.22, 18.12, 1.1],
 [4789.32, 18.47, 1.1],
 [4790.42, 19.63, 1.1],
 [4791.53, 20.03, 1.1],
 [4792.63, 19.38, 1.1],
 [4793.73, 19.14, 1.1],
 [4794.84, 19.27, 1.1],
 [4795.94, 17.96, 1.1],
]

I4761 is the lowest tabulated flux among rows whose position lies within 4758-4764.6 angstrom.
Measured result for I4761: 19.29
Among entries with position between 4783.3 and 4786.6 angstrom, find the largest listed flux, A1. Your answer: 20.71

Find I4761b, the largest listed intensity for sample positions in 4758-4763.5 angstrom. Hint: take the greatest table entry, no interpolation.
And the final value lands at 22.37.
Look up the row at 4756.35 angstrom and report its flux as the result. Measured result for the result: 20.03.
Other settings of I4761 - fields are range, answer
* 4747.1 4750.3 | 19.78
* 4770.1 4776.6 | 18.27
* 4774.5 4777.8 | 18.55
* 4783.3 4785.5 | 19.91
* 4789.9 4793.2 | 19.38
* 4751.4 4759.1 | 18.36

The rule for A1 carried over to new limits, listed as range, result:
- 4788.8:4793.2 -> 20.03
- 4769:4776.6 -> 20.46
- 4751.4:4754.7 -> 20.78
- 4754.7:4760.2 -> 21.89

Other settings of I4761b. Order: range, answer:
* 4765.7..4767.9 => 19.56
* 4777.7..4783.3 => 19.8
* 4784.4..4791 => 19.91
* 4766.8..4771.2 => 19.97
